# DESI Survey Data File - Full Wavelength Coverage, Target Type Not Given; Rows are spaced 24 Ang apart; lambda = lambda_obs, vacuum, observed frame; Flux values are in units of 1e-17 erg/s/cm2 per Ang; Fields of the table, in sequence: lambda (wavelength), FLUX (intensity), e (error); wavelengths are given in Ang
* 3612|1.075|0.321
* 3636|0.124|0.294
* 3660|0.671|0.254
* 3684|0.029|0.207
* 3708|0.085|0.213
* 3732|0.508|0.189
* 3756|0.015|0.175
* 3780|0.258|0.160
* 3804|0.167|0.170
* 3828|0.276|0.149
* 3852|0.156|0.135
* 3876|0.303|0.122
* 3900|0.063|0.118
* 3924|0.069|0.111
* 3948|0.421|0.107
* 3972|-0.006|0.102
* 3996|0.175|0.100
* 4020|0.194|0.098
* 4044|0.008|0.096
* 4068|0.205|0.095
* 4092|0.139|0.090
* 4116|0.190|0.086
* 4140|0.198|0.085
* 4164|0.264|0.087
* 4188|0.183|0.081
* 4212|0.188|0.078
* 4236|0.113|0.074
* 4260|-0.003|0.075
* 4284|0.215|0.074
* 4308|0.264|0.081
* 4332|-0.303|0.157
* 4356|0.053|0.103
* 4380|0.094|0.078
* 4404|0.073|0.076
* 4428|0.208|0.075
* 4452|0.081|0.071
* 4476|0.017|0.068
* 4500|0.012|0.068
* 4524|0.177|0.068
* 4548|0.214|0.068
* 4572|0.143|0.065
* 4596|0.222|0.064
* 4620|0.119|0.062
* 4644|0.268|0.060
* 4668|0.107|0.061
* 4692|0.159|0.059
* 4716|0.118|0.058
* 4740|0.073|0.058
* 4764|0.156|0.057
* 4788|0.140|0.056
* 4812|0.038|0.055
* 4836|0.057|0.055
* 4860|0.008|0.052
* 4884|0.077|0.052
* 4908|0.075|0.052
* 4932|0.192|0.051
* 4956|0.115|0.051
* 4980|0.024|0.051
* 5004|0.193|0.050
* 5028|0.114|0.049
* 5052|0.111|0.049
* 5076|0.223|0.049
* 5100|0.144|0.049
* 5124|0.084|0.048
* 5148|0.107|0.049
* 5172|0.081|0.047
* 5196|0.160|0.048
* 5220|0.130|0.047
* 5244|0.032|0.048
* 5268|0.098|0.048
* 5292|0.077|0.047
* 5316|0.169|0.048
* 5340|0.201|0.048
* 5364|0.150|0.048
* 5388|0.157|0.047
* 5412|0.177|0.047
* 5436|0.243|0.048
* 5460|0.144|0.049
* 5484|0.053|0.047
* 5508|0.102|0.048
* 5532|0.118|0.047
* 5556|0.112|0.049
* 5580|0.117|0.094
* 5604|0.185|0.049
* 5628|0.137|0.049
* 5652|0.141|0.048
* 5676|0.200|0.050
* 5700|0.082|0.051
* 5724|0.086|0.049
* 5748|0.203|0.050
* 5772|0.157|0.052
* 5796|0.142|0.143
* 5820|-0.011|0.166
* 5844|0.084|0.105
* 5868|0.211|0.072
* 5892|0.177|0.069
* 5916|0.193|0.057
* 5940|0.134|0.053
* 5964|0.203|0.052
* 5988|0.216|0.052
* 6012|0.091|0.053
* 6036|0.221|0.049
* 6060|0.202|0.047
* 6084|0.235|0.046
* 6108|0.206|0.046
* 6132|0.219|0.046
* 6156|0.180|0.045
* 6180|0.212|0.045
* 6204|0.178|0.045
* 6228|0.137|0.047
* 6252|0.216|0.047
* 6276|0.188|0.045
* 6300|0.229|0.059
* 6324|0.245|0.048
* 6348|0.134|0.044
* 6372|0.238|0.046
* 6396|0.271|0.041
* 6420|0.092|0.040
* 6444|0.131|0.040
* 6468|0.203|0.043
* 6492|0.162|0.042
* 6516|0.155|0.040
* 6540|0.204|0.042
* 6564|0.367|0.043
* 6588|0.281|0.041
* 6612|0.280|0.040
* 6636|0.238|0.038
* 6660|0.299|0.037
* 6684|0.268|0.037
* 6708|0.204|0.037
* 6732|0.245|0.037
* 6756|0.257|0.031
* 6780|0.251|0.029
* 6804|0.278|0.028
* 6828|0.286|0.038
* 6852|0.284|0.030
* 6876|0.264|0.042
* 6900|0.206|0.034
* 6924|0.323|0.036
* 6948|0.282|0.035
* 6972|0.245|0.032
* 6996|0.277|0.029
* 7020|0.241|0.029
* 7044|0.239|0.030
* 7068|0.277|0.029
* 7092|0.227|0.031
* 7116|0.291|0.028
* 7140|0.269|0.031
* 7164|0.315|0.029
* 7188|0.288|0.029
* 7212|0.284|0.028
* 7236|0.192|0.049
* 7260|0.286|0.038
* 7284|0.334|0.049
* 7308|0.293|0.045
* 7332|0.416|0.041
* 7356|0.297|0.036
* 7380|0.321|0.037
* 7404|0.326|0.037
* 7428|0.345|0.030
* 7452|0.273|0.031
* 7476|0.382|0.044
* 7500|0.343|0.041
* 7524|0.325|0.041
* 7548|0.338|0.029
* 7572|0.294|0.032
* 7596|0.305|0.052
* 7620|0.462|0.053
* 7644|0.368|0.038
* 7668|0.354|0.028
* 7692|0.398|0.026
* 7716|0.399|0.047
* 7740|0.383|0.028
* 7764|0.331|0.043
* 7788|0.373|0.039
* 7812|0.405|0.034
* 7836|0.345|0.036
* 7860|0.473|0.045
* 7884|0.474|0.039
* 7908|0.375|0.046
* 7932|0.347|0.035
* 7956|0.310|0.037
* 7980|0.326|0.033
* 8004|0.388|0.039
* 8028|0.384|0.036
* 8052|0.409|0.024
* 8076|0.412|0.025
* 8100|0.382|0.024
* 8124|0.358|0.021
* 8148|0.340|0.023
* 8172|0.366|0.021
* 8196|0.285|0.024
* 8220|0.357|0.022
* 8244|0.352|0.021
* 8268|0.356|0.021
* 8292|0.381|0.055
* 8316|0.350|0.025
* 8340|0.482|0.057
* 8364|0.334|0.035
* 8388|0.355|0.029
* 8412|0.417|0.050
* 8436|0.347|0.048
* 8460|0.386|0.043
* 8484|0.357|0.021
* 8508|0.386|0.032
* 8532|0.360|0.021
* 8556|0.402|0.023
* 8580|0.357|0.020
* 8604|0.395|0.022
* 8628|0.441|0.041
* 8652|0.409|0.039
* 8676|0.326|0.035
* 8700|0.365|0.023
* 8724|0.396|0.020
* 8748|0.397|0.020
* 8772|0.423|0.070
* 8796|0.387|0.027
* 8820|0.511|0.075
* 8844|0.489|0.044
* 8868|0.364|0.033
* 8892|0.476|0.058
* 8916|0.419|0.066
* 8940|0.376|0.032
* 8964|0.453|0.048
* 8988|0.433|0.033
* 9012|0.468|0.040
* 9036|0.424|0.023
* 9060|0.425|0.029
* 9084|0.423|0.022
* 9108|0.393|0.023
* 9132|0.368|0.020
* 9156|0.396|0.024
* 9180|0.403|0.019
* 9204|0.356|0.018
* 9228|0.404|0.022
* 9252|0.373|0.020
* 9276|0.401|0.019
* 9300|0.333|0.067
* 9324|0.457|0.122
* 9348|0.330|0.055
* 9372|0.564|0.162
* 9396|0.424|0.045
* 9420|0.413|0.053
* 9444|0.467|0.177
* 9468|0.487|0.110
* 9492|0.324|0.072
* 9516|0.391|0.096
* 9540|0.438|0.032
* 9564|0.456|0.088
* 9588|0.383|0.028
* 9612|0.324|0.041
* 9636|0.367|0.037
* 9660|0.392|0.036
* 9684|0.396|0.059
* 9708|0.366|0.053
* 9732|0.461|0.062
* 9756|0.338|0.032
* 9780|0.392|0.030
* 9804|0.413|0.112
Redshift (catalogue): 0.63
